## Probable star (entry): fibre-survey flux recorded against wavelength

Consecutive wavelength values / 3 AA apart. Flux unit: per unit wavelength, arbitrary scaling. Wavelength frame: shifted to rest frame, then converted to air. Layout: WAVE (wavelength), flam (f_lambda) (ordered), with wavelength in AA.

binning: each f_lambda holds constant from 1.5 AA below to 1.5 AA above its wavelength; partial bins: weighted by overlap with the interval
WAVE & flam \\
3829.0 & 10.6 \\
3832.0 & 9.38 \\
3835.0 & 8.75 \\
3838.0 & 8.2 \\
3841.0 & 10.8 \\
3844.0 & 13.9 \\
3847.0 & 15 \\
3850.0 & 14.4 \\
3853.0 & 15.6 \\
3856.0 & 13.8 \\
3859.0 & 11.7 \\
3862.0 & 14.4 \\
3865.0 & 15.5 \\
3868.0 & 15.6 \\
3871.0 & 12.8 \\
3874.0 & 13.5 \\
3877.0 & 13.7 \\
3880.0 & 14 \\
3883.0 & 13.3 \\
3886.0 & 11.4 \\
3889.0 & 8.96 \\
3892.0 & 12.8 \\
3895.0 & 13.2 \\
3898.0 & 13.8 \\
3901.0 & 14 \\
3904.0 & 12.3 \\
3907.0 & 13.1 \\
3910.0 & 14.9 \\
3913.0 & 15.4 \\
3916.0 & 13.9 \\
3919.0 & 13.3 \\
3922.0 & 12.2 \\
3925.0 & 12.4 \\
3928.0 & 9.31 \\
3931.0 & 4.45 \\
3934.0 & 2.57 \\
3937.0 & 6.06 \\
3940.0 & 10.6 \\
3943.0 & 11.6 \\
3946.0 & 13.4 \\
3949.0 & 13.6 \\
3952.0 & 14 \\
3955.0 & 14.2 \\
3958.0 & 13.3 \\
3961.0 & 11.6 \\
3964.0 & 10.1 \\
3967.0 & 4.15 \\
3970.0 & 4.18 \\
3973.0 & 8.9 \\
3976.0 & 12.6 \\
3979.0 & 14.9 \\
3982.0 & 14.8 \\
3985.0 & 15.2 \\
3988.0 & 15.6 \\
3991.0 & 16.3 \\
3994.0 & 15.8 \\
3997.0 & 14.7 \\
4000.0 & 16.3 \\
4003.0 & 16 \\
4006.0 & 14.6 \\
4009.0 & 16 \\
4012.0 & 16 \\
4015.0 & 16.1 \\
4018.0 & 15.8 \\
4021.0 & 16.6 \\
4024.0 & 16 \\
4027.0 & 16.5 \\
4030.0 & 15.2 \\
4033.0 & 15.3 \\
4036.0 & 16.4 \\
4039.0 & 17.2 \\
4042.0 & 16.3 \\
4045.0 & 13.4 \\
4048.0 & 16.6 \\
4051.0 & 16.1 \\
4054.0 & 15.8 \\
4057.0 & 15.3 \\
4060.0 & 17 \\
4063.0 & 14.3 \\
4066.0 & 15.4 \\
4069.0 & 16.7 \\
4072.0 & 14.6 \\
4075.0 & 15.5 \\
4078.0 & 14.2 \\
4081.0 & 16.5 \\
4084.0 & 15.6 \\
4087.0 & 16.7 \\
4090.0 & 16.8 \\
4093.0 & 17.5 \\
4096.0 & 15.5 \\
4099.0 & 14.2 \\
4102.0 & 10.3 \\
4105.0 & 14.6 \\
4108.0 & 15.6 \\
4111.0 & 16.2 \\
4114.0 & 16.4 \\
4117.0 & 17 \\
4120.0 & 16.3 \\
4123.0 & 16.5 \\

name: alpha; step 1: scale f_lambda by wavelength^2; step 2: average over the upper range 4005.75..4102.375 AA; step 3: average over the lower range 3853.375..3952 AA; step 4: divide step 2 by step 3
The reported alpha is 1.4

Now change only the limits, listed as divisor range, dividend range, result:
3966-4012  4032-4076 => 1.20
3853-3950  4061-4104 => 1.36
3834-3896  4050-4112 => 1.33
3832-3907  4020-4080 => 1.33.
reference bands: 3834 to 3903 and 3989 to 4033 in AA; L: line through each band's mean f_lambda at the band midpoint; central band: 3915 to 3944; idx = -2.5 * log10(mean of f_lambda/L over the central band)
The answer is 0.43 mag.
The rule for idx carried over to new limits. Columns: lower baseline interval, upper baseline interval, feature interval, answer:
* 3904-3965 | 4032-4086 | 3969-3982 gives 0.19 mag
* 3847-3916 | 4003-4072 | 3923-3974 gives 0.44 mag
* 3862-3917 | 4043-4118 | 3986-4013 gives -0.07 mag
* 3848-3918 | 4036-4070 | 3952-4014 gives 0.13 mag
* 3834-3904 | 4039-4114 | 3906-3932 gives 0.11 mag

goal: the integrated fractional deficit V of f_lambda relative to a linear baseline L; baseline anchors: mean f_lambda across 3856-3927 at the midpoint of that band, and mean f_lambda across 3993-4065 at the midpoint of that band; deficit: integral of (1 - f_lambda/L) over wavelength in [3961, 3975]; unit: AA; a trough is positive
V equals 6.8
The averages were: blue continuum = 13.3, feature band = 7.55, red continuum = 15.8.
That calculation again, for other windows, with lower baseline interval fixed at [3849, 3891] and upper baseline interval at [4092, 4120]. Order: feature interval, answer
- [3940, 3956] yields 1.1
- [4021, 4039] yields -1.7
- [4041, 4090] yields -2.3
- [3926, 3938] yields 6.9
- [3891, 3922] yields 0.3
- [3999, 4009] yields -0.8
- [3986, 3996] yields -1.0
